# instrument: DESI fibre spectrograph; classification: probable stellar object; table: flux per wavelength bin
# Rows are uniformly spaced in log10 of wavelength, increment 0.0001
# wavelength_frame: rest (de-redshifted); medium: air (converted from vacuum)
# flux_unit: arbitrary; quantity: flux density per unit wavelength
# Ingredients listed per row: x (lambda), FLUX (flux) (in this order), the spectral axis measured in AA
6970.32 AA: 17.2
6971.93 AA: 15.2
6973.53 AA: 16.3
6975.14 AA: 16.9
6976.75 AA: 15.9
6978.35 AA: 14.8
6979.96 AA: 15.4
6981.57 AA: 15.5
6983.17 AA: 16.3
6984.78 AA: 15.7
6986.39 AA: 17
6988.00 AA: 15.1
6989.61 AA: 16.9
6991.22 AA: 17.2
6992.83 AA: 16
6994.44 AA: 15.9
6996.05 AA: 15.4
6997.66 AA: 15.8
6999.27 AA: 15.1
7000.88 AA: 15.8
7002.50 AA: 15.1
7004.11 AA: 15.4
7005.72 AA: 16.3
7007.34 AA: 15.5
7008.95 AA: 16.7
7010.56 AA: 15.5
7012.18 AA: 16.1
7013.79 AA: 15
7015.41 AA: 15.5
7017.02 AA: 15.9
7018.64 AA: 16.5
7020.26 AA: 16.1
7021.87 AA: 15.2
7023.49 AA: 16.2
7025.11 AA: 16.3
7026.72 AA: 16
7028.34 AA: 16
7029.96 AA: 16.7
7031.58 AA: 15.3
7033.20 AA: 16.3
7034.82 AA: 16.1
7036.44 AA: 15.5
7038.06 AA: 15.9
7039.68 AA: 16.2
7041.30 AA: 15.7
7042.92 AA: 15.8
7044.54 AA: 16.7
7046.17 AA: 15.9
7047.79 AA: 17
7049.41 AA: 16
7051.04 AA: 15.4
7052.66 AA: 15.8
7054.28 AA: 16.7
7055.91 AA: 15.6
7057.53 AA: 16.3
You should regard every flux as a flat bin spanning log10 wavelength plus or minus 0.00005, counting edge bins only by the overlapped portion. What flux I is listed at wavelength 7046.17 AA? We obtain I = 15.9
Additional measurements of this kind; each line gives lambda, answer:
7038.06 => 15.9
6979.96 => 15.4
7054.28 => 16.7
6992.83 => 16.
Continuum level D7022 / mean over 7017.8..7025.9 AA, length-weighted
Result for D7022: 16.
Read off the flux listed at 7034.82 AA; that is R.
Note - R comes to 16.1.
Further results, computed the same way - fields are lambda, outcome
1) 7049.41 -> 16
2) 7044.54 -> 16.7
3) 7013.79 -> 15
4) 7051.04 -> 15.4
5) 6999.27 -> 15.1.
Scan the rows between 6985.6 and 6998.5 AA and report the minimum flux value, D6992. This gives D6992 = 15.1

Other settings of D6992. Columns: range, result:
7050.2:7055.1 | 15.4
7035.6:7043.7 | 15.5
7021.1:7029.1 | 15.2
